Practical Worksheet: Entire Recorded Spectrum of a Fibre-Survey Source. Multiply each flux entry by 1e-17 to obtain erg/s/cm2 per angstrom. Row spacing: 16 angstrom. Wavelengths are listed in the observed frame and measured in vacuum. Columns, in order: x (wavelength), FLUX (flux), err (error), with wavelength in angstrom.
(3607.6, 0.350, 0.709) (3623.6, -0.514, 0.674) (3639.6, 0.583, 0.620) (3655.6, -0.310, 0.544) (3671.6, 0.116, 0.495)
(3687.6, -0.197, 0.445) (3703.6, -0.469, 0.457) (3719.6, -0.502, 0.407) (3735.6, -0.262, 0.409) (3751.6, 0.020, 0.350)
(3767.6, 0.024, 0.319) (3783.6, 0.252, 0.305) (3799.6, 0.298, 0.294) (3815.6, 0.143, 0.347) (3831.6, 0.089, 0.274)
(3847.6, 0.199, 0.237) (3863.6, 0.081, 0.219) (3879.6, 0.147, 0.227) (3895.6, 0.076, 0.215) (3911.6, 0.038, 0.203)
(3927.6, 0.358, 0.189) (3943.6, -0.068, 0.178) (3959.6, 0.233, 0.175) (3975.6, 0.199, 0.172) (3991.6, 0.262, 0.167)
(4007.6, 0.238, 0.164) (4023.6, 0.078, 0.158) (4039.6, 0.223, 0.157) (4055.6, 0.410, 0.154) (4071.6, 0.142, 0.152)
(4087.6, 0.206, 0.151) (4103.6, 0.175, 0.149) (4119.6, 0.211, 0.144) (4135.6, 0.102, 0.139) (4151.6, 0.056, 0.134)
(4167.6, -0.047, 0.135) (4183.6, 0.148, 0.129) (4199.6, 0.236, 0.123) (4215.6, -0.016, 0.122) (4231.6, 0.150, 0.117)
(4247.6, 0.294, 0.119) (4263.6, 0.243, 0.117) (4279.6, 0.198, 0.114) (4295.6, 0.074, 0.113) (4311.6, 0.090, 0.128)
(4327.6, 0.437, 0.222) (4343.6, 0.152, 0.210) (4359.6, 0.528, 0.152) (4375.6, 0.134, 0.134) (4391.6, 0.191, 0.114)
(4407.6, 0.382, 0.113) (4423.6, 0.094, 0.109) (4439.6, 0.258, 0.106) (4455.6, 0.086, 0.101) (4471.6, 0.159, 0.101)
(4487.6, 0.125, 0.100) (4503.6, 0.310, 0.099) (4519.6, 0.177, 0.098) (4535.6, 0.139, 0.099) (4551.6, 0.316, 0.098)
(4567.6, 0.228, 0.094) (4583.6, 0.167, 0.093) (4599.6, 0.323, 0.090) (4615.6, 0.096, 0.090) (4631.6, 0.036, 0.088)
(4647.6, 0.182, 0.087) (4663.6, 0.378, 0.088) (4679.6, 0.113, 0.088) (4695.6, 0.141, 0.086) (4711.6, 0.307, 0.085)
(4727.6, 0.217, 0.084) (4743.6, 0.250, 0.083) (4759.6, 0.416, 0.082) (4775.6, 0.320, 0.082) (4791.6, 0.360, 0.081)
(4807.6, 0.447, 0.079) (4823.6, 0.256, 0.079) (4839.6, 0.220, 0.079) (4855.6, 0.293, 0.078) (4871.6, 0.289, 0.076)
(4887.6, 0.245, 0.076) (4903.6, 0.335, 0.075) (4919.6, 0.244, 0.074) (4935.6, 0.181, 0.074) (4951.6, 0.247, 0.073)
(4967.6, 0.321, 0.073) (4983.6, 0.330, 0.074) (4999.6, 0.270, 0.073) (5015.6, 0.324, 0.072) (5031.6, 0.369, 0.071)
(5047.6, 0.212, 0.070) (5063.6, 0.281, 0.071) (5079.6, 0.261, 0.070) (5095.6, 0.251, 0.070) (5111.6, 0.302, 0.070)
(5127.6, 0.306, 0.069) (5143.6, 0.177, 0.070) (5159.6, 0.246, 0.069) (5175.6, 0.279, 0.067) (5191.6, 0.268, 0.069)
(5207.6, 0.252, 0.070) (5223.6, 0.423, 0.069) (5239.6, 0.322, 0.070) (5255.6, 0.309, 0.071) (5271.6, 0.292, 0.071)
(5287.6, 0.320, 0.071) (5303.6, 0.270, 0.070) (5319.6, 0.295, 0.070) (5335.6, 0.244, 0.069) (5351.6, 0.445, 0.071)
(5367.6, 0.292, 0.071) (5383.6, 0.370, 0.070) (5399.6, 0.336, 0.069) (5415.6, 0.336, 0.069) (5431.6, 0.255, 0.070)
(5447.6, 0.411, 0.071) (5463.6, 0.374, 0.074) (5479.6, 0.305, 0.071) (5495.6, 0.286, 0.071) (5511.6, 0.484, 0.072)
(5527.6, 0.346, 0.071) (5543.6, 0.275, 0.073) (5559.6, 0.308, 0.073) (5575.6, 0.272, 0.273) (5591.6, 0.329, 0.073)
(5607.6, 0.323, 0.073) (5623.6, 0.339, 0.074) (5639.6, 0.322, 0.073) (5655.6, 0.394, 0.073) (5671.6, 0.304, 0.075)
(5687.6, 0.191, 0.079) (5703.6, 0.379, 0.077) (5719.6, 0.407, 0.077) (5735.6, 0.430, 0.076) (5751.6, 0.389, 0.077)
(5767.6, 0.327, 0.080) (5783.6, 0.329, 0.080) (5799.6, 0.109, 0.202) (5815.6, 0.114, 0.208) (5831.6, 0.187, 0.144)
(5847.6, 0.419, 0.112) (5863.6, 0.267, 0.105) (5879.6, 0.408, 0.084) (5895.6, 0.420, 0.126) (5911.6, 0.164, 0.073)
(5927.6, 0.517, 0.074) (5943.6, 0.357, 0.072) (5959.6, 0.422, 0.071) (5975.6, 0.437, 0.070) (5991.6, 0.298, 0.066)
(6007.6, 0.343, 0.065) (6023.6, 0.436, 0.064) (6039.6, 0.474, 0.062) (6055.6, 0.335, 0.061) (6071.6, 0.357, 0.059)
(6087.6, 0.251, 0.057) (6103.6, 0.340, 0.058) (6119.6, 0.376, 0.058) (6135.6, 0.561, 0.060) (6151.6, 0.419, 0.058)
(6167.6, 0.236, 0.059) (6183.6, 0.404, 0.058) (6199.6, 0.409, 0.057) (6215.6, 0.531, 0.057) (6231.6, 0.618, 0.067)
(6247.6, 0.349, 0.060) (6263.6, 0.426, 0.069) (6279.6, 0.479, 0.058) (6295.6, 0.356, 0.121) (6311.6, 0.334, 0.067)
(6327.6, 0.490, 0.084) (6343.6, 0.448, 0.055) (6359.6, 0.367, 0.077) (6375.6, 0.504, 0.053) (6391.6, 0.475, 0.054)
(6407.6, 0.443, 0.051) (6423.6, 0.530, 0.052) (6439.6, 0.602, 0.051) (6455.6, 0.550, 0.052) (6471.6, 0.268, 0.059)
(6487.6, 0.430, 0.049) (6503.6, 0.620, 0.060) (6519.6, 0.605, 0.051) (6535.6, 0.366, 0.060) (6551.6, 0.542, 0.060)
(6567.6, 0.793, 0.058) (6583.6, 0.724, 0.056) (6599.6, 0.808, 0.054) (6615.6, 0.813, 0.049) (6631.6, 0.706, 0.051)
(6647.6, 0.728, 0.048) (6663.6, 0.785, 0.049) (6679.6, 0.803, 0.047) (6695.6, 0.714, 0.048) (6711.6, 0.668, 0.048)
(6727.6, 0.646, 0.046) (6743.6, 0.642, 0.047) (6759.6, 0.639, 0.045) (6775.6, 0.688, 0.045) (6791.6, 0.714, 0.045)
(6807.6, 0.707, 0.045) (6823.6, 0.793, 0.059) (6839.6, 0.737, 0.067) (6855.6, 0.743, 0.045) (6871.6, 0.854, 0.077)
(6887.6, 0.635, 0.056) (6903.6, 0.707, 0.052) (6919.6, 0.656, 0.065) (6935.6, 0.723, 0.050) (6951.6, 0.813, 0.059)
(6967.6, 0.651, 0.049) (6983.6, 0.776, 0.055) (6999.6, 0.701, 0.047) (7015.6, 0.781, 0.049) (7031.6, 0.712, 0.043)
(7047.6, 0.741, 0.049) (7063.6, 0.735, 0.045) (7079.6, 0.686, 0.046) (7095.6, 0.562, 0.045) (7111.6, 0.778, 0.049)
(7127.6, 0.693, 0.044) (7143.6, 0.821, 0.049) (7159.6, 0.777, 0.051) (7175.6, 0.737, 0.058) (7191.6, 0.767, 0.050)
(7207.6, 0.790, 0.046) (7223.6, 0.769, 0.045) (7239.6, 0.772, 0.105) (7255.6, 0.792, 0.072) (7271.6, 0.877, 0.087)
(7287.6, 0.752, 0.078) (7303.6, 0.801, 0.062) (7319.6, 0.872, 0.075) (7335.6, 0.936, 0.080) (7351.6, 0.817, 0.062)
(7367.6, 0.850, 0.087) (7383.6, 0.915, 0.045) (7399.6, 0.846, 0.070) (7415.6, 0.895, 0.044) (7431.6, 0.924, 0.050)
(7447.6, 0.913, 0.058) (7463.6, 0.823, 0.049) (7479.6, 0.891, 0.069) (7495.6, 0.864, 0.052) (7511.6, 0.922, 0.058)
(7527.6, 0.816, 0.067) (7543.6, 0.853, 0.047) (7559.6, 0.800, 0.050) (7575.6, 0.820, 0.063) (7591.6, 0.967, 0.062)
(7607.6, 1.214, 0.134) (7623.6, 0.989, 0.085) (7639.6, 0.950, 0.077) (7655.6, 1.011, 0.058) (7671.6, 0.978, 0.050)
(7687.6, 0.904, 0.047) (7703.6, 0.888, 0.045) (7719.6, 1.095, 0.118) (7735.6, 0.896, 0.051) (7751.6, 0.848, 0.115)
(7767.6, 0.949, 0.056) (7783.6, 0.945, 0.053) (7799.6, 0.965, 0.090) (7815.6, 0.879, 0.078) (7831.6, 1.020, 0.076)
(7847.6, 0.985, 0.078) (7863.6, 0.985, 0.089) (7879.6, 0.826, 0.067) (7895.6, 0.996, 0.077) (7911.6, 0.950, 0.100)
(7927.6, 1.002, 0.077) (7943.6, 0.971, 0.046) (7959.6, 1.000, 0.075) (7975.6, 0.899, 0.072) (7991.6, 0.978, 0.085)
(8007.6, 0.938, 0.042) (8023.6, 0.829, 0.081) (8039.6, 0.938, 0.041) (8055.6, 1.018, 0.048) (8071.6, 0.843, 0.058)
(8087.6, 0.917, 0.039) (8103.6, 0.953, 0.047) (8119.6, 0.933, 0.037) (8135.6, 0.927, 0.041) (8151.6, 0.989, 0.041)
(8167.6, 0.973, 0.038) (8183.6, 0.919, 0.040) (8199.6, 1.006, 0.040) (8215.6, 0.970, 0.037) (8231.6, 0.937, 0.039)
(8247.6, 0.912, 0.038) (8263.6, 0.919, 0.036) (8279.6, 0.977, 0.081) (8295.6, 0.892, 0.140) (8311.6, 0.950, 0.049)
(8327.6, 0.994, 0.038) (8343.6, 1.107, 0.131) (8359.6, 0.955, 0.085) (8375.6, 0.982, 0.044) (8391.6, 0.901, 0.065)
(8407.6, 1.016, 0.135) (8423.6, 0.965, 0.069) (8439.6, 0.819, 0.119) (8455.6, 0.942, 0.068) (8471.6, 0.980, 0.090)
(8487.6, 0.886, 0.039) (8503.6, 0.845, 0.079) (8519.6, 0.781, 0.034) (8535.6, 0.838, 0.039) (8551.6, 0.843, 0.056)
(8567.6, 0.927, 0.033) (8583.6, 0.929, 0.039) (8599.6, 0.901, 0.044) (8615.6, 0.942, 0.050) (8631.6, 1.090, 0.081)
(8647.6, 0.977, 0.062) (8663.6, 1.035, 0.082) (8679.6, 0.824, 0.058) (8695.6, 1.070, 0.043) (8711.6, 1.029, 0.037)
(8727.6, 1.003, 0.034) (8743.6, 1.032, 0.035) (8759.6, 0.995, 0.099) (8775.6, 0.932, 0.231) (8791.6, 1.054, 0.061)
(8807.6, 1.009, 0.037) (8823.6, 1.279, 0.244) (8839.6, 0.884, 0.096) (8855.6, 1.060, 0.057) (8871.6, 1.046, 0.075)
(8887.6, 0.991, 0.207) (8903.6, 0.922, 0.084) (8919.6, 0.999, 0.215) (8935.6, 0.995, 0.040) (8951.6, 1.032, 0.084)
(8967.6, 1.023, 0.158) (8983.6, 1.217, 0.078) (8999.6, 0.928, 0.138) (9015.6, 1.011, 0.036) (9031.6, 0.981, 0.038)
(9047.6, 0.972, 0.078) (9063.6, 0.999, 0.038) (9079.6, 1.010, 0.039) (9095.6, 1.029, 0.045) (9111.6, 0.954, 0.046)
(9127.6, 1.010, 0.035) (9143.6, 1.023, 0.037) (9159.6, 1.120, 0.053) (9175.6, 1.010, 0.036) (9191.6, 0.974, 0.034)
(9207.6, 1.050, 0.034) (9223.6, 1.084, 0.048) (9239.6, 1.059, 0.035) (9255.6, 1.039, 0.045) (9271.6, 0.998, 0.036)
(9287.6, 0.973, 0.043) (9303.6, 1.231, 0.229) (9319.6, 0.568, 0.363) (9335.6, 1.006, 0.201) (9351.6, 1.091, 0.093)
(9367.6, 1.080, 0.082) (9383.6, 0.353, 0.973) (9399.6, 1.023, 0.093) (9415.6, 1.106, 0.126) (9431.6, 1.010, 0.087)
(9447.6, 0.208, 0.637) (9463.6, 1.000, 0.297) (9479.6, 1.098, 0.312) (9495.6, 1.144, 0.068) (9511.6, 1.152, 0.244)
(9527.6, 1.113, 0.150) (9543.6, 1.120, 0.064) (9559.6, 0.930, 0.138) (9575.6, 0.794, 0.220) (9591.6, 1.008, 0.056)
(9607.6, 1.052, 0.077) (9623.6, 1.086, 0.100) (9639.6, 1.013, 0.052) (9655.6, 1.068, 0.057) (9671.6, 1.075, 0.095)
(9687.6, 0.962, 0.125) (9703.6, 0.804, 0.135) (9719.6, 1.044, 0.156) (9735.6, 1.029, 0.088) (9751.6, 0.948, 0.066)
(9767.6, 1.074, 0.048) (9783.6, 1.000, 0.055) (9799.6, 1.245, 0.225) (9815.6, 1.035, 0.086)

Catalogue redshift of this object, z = 0.65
